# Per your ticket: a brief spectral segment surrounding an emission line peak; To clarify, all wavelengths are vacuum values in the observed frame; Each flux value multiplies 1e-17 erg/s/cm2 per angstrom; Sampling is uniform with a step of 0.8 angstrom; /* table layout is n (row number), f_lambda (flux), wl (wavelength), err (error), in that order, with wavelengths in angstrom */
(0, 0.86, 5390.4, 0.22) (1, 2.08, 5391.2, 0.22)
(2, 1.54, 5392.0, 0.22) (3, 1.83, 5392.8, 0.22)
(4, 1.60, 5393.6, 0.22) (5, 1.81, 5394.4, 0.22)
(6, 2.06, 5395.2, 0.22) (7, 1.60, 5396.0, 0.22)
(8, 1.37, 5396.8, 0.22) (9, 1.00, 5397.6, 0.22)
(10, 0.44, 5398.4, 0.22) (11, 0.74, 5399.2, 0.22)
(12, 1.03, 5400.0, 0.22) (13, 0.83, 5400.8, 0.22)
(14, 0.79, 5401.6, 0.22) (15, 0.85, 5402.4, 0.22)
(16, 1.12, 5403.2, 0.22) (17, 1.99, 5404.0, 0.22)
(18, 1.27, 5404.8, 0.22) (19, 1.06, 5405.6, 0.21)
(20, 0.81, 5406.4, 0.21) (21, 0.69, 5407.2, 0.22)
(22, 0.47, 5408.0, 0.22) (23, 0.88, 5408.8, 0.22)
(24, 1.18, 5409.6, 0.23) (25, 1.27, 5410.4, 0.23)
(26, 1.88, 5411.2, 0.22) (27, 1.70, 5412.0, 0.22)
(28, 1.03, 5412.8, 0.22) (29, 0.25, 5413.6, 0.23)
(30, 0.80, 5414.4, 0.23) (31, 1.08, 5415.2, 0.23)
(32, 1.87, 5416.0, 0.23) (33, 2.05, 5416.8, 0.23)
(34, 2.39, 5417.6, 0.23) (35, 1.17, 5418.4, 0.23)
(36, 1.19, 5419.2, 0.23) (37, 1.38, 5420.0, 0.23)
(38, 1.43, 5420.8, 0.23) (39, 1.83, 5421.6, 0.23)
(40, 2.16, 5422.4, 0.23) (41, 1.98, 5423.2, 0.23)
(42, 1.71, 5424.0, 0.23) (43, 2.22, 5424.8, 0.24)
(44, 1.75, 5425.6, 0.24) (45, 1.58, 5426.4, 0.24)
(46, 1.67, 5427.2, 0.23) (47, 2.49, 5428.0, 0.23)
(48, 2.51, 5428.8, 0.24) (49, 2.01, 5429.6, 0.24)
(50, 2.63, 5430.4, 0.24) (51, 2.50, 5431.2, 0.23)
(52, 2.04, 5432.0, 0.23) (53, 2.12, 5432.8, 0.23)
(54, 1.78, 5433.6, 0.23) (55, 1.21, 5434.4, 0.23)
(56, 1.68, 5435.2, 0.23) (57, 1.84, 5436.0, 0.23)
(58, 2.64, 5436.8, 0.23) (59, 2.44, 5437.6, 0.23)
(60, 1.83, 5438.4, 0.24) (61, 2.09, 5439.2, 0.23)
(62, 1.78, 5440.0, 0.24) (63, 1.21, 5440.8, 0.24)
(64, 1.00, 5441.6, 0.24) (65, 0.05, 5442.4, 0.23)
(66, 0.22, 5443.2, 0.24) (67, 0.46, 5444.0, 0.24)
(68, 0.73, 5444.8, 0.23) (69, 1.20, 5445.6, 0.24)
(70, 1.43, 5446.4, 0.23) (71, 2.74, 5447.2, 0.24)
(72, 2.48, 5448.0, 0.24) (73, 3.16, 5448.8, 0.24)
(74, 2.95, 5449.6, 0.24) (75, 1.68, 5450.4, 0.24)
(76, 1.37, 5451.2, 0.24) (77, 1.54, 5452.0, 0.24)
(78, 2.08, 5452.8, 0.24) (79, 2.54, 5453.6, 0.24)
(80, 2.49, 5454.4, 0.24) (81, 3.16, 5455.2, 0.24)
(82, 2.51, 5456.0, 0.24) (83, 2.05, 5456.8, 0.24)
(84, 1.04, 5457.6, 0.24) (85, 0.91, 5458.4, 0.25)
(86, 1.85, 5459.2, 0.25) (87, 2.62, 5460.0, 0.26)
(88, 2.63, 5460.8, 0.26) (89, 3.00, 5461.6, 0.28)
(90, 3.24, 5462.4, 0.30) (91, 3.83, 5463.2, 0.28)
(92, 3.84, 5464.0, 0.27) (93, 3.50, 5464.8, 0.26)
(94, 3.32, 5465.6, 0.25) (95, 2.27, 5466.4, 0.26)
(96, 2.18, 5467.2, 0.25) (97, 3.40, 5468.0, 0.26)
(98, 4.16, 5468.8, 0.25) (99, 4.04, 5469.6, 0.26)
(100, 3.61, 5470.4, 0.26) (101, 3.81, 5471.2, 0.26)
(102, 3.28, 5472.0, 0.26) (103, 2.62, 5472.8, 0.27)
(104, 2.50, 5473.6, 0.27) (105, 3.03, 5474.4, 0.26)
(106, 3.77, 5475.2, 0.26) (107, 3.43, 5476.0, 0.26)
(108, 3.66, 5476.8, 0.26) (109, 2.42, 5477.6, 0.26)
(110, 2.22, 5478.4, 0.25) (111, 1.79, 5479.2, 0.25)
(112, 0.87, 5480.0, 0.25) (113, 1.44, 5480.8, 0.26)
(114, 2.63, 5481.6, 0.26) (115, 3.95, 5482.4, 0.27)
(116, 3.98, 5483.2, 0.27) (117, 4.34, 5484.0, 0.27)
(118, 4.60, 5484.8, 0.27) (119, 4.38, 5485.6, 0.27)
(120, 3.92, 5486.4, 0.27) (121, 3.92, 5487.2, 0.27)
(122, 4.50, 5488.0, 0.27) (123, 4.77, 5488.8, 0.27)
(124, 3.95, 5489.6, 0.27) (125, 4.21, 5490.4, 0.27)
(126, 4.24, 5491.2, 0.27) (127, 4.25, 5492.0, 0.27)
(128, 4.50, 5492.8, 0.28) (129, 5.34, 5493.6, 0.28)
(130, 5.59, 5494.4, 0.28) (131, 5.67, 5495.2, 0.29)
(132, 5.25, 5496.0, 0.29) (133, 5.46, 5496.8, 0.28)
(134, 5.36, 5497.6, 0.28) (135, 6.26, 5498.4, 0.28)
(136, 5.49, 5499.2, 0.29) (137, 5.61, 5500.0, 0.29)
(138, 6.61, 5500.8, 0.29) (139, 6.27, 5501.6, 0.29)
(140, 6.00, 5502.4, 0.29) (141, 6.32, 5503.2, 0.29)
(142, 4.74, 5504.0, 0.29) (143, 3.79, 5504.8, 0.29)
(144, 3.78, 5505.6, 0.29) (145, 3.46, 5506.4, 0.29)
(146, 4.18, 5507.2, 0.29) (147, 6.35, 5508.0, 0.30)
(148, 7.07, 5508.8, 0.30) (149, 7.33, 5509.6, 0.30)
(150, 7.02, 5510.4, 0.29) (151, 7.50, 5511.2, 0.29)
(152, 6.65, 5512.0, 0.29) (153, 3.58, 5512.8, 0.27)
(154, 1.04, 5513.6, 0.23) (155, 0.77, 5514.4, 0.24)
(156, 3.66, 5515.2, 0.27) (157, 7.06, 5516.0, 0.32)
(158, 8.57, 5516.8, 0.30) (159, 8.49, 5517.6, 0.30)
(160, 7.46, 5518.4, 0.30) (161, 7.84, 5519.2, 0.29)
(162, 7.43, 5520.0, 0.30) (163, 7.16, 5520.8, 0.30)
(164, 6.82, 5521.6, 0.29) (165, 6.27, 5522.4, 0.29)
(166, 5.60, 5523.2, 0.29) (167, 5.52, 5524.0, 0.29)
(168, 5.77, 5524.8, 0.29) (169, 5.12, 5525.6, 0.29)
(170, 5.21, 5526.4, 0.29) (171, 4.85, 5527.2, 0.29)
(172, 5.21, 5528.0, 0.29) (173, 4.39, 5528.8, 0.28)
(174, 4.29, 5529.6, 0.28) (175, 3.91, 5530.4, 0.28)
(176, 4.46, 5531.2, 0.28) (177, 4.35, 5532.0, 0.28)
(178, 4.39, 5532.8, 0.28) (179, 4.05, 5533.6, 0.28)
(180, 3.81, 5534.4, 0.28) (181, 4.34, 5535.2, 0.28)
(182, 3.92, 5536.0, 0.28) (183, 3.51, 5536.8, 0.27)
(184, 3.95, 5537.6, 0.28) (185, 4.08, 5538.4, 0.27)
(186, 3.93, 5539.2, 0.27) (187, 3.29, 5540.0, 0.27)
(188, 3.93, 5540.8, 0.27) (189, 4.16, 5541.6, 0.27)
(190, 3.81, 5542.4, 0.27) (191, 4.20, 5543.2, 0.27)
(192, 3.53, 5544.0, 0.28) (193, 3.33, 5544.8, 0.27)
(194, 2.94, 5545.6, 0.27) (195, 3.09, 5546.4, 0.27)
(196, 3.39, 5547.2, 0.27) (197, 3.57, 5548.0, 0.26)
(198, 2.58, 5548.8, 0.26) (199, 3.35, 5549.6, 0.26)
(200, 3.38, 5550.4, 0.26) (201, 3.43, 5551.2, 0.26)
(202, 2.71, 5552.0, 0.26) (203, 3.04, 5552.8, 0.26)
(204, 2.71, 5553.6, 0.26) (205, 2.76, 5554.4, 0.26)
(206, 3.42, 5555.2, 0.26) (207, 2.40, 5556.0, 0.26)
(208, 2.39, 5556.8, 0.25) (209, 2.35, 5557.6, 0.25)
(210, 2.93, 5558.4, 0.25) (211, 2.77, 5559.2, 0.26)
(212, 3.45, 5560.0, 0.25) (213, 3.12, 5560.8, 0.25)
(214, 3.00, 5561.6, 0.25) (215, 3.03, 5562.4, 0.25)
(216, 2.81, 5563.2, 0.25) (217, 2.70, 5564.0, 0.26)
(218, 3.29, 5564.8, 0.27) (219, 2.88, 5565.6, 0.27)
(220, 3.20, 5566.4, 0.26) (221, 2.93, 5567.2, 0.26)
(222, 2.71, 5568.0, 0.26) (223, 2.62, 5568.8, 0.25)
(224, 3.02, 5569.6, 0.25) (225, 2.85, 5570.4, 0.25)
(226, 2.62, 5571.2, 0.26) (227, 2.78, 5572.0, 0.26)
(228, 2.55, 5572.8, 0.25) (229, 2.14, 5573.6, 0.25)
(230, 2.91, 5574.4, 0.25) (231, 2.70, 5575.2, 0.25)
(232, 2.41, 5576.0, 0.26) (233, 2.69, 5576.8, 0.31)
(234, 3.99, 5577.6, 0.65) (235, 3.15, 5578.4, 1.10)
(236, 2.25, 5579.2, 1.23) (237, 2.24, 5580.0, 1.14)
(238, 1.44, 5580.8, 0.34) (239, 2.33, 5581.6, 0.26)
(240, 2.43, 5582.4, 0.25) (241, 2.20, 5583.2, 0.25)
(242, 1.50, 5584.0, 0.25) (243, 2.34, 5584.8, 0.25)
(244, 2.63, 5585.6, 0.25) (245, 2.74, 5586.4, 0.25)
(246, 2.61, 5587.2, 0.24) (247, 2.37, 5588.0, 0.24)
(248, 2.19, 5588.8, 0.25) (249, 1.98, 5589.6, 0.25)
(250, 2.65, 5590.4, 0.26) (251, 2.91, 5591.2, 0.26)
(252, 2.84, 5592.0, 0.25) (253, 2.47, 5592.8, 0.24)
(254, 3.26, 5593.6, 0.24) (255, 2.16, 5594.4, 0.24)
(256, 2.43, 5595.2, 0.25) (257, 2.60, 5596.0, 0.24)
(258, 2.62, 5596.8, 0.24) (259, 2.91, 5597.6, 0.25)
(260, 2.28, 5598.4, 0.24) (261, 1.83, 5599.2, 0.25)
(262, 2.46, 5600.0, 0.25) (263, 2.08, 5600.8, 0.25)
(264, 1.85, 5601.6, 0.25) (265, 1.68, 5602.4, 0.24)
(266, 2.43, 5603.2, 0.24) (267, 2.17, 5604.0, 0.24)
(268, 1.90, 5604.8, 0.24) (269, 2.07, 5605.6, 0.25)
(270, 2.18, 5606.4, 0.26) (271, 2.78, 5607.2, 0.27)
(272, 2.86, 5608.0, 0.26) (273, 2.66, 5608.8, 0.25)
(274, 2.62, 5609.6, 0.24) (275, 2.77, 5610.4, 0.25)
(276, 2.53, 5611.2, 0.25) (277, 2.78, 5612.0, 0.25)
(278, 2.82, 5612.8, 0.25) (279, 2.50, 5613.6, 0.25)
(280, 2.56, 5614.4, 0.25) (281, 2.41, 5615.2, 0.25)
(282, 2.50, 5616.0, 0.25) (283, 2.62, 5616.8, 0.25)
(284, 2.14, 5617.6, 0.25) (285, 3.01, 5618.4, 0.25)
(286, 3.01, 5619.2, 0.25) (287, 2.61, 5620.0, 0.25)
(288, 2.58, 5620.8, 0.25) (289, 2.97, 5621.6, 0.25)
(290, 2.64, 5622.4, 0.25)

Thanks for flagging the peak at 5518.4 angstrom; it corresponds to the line Lyman alpha 1216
